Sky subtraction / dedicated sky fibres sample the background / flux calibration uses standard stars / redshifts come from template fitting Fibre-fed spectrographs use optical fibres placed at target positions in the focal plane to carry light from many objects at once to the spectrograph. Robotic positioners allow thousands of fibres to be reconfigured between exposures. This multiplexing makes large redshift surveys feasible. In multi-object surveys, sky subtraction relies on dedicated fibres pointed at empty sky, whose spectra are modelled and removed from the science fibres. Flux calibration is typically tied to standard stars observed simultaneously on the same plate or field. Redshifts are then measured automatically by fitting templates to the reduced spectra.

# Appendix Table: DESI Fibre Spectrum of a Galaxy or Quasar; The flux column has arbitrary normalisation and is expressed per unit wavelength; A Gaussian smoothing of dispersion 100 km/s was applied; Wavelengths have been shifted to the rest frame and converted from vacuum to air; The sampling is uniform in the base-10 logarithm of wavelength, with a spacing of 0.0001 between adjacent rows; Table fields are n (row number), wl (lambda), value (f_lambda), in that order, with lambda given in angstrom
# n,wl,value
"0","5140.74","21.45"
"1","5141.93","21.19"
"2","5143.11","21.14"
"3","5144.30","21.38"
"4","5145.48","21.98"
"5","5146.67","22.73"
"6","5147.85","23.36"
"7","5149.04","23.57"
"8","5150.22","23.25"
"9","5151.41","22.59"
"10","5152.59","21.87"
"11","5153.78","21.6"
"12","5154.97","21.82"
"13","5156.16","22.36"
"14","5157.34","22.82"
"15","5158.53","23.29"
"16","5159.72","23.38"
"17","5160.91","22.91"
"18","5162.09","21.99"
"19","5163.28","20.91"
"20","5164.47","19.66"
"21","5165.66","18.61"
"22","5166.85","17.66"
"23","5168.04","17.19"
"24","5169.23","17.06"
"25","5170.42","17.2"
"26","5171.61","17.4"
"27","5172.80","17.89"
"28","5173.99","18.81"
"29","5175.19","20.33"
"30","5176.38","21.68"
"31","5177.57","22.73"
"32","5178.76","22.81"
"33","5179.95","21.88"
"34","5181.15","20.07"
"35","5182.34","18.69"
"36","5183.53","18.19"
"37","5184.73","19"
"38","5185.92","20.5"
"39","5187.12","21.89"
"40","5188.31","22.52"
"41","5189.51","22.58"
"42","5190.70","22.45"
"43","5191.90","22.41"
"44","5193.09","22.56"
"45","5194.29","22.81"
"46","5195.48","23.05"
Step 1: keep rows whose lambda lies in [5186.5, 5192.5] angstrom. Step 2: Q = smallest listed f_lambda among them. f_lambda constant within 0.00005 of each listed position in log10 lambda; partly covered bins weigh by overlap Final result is 21.89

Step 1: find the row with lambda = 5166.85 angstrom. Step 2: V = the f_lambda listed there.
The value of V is 17.66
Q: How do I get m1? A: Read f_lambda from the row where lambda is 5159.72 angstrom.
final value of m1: 23.38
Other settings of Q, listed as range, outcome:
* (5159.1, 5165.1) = 19.66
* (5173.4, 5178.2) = 18.81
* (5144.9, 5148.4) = 21.98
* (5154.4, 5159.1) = 21.82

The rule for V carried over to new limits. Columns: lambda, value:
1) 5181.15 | 20.07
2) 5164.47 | 19.66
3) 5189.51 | 22.58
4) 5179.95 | 21.88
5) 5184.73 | 19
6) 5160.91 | 22.91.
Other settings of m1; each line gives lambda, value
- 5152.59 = 21.87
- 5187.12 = 21.89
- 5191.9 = 22.41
